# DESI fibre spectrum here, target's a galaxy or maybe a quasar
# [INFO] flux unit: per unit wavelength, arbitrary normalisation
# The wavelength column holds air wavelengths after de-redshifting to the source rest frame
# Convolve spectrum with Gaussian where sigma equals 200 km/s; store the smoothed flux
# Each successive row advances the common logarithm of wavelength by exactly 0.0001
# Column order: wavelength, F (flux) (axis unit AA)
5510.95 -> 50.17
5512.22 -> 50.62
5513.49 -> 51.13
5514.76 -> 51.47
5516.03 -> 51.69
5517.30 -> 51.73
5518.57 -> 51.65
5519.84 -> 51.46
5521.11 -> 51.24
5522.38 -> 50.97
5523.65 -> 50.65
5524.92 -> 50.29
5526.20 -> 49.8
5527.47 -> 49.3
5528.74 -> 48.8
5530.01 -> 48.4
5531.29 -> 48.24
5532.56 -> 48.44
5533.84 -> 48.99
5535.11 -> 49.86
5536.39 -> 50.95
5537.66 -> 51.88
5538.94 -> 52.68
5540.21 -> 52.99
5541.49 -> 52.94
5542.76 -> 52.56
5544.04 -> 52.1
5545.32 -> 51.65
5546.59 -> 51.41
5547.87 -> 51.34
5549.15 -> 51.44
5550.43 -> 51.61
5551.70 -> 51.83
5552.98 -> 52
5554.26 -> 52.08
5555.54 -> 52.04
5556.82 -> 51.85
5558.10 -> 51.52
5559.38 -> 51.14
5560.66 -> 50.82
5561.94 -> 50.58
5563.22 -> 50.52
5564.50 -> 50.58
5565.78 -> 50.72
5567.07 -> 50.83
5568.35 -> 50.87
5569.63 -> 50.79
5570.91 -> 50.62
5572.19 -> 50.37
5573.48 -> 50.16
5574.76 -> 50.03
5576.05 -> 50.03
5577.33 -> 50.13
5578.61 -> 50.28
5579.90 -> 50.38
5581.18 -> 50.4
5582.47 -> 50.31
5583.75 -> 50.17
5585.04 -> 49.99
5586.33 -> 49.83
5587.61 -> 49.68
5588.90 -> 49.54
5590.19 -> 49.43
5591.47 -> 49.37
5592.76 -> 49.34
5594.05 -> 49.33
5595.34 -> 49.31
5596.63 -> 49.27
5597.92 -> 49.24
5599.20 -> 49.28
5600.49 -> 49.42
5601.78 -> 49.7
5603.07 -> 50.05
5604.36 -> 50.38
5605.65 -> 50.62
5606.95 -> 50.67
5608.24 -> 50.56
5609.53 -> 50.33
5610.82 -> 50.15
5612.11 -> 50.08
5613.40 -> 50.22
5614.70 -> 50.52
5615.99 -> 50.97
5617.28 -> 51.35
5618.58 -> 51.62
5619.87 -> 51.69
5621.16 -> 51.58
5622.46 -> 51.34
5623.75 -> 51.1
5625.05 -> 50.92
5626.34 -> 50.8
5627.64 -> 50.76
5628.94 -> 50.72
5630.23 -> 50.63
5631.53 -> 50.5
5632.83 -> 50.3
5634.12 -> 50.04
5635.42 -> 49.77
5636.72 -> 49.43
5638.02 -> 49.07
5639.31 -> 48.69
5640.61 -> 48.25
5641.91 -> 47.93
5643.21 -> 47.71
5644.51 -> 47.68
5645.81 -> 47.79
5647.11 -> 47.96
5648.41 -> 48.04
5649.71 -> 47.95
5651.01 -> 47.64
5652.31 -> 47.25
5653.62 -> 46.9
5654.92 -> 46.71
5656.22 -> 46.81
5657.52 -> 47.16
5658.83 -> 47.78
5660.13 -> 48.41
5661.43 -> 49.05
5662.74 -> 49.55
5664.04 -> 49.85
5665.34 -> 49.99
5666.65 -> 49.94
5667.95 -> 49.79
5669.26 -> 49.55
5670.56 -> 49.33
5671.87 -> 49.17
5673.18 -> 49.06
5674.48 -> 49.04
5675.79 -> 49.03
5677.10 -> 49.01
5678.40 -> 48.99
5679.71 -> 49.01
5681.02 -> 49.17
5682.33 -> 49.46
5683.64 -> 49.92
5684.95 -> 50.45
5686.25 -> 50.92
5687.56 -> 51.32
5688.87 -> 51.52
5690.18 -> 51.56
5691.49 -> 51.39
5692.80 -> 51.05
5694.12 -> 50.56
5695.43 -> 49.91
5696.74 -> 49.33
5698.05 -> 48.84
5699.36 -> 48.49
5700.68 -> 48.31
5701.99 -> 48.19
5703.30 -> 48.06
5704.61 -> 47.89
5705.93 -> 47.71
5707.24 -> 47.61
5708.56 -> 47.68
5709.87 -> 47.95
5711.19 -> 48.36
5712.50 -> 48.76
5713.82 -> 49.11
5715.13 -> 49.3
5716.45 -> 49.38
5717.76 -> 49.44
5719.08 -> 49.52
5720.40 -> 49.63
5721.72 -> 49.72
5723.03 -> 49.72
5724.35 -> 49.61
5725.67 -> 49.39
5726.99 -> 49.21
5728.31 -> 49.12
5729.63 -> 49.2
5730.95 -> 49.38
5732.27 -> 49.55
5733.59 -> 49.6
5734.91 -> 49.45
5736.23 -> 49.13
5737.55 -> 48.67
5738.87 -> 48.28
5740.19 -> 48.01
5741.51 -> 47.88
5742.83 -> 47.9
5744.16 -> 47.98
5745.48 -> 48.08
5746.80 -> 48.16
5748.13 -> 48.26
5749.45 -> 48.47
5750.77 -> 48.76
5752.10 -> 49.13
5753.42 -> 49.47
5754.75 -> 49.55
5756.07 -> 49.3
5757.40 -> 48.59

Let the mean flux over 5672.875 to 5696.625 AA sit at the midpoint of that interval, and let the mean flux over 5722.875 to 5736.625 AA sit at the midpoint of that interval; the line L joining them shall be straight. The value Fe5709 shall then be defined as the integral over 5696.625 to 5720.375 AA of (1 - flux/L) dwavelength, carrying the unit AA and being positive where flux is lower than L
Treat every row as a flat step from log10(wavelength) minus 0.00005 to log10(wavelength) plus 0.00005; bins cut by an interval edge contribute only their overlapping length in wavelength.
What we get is 0.5 AA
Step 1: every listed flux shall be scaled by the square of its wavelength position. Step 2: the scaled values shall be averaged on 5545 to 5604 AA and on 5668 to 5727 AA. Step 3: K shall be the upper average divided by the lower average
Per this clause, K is 1.0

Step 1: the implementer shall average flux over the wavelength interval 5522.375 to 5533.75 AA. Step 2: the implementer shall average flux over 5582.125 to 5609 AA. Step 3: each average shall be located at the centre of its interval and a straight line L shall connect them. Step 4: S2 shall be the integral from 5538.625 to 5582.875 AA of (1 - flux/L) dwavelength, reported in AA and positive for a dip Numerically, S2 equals -1.47 AA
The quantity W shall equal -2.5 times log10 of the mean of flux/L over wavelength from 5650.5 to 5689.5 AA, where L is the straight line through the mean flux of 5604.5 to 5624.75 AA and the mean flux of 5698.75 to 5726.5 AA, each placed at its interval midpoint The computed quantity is 0.01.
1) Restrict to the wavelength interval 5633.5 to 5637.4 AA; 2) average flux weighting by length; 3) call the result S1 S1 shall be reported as 49.7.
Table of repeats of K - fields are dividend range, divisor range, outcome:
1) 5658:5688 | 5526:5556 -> 1.02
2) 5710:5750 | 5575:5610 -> 1.03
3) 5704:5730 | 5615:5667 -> 1.02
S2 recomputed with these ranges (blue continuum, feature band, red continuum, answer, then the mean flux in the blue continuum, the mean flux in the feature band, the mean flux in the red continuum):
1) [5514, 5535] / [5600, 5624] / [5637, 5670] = -0.8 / 50.2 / 50.7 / 48.3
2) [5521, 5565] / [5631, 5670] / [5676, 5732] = 1.0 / 51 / 48.6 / 49.4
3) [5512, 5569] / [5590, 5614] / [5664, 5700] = 0.3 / 51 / 49.9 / 49.8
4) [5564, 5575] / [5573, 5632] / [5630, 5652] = -0.7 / 50.6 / 50.3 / 48.7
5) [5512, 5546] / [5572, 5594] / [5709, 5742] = 0.2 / 50.8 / 49.9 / 49.1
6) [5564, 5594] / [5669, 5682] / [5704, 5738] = 0.1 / 50.1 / 49.1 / 49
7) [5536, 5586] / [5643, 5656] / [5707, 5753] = 0.6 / 51.1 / 47.5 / 48.9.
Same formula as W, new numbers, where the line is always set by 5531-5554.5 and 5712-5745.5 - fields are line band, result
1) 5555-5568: 0.00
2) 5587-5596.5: 0.03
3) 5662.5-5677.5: 0.01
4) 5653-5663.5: 0.05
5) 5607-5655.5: 0.01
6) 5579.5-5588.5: 0.02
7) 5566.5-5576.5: 0.01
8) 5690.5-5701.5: -0.01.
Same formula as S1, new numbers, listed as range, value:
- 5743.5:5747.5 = 48.1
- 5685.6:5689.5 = 51.3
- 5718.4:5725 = 49.6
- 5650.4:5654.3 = 47.2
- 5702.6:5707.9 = 47.8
